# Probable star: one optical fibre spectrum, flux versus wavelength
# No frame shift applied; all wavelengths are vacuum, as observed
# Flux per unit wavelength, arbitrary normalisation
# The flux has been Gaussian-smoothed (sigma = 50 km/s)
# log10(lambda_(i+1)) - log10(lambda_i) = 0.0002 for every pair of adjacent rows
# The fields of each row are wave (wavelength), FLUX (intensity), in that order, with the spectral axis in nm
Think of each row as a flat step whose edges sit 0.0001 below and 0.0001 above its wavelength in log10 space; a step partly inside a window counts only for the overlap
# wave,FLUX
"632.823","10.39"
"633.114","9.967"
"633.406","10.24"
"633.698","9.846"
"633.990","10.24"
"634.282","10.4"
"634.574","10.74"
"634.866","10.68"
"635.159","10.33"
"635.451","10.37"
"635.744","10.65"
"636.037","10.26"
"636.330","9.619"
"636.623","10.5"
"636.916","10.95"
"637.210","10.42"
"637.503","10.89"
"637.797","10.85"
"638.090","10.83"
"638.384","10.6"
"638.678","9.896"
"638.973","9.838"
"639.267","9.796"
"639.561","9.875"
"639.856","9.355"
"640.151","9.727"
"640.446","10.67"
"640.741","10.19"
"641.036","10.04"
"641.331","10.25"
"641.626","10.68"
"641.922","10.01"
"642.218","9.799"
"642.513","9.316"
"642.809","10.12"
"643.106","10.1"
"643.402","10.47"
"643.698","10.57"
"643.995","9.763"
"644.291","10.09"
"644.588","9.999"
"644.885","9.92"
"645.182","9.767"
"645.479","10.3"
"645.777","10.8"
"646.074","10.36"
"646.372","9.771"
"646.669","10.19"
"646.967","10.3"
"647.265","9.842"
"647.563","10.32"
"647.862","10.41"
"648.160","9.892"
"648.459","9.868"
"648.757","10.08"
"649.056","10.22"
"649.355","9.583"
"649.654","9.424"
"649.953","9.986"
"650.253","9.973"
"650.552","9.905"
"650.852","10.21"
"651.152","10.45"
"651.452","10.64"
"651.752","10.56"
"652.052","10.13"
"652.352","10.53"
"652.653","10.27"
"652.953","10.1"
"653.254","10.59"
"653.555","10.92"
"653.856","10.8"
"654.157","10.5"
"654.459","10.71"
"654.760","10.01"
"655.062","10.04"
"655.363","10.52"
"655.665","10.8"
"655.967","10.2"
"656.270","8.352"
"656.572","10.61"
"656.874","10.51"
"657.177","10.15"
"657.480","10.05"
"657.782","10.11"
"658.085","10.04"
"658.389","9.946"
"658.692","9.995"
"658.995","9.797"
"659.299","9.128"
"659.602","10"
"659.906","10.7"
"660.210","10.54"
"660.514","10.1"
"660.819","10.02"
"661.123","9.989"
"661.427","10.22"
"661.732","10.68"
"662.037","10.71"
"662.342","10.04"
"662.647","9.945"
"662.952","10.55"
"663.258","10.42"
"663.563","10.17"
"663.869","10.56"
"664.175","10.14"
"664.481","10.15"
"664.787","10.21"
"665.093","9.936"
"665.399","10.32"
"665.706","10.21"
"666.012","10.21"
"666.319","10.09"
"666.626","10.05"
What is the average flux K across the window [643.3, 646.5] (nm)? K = 10.2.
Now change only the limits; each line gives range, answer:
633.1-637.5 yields 10.4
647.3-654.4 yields 10.2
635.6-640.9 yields 10.3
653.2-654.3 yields 10.7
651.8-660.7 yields 10.2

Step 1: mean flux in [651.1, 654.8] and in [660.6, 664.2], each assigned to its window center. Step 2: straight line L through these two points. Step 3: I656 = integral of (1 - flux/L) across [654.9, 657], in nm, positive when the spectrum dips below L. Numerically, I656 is 0.06 nm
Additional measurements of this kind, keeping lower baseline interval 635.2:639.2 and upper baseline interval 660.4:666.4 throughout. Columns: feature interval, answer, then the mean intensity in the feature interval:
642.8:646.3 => 0.06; 10.2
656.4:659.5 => 0.08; 10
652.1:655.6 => -0.05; 10.5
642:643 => 0.06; 9.77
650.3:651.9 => 0.00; 10.3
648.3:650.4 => 0.09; 9.88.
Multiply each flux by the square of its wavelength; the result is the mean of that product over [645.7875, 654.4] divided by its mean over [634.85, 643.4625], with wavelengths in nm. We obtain 1.0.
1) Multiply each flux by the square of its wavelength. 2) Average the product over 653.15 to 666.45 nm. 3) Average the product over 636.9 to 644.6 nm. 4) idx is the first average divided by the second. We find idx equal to 1.06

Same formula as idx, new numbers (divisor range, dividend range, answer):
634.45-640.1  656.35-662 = 1.05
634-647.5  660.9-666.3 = 1.08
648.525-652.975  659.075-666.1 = 1.04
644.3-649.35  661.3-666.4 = 1.07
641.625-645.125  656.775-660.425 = 1.05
